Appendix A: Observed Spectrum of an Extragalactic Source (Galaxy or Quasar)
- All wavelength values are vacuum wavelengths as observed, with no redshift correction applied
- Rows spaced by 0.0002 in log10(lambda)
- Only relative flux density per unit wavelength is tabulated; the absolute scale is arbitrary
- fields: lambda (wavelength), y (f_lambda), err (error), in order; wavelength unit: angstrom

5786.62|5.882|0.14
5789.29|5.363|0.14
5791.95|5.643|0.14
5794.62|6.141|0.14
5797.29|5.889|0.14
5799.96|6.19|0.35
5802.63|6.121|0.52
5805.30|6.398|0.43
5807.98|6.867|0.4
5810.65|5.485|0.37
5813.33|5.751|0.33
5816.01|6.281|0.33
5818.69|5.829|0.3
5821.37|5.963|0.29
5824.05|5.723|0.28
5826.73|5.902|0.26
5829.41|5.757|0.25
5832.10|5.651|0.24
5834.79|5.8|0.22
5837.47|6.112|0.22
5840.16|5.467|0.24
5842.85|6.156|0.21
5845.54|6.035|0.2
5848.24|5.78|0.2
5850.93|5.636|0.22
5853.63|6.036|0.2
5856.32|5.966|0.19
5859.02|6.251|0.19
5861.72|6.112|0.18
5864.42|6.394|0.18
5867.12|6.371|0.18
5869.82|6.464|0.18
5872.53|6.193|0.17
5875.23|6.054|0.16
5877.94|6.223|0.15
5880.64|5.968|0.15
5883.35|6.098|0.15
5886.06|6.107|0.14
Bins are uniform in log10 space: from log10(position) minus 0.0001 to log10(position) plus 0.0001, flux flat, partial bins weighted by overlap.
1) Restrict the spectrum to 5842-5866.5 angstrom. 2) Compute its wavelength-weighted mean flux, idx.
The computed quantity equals 6.05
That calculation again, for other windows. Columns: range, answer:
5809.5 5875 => 5.97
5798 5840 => 5.97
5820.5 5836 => 5.79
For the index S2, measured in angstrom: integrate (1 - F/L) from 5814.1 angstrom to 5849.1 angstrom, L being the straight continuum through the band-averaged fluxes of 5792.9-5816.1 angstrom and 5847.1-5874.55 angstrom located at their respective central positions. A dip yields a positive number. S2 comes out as 1.3 angstrom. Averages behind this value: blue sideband 6.11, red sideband 6.12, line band 5.88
